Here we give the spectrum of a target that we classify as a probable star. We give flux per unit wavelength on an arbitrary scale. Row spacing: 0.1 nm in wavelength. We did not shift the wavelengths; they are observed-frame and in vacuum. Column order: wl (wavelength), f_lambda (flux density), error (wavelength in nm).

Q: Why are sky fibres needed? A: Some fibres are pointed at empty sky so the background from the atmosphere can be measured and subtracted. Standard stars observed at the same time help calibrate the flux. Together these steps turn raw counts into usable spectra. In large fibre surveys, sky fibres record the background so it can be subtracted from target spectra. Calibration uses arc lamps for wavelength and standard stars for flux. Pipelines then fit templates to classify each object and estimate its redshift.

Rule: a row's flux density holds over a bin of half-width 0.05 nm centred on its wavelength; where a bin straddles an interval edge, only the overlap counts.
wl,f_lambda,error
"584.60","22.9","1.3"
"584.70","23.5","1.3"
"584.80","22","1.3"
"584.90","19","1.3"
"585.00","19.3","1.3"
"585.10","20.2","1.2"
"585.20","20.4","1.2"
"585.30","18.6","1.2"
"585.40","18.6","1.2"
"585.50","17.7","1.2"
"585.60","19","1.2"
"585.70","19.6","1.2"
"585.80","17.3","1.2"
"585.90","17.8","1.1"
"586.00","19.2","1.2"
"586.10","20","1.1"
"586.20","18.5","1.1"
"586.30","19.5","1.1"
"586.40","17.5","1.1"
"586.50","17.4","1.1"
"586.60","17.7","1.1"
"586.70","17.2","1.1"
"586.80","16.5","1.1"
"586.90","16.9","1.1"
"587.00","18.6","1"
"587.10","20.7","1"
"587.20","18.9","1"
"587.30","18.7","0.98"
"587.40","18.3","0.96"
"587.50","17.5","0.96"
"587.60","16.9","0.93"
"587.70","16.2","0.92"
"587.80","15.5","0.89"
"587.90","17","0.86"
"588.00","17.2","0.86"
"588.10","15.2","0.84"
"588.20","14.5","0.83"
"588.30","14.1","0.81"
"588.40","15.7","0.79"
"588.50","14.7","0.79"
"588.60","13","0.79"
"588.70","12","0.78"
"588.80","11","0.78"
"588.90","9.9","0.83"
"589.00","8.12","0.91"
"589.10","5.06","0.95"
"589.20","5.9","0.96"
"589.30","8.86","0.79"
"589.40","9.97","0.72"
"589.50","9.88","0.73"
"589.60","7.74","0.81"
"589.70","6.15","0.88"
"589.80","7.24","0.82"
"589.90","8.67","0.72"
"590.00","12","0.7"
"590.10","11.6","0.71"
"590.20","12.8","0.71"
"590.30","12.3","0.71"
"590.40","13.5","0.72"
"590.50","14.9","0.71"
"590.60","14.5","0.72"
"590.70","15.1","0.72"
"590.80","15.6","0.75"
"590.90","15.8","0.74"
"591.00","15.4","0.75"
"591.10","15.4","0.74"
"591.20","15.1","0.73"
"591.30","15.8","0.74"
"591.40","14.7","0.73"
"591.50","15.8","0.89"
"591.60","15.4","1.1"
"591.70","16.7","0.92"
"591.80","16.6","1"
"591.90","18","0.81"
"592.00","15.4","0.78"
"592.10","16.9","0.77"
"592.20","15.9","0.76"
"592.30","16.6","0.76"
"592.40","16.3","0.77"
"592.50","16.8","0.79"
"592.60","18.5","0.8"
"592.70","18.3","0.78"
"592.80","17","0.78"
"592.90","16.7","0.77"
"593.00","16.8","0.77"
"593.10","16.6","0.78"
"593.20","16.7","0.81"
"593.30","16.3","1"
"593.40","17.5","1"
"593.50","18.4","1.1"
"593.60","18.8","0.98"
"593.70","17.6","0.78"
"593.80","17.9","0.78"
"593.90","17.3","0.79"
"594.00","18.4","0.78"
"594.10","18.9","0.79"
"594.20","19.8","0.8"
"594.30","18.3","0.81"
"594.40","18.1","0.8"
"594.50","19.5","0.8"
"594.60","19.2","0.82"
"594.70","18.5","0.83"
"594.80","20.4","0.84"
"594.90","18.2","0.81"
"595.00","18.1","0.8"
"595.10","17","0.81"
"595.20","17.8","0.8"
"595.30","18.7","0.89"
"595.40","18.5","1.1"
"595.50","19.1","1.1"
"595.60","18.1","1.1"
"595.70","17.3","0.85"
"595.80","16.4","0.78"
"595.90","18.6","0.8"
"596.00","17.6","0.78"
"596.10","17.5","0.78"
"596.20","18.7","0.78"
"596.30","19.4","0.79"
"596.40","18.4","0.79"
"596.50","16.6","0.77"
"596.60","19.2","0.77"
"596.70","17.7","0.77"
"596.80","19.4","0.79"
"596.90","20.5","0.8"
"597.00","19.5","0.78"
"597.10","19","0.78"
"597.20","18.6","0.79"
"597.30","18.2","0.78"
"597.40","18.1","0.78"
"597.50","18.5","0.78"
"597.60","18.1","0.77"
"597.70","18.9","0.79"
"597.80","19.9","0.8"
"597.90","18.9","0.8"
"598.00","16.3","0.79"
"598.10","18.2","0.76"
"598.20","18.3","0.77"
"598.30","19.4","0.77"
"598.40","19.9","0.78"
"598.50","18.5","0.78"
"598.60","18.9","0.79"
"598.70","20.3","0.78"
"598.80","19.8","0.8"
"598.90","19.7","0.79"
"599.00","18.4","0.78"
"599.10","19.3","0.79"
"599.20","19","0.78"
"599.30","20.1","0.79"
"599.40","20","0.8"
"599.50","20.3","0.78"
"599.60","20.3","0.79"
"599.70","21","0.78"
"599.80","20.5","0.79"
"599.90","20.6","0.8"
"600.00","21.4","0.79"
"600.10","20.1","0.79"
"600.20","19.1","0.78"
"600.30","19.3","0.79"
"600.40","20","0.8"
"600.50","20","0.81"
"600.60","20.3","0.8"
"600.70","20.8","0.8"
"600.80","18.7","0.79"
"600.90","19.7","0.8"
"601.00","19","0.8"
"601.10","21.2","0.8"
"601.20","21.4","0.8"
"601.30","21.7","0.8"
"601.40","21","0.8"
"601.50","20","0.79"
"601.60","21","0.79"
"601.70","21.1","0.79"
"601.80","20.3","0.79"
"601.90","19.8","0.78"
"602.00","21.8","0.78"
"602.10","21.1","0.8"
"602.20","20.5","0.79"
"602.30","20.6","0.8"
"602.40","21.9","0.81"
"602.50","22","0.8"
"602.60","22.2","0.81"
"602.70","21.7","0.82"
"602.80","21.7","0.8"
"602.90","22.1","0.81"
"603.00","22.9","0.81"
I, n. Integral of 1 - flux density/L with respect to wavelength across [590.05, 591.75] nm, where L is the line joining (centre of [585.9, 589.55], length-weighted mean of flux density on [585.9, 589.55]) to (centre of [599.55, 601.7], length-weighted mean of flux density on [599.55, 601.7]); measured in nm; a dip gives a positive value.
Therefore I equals 0.177 nm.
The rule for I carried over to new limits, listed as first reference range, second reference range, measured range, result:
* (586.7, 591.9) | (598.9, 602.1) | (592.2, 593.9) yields -0.131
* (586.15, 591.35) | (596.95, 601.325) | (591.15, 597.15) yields -0.280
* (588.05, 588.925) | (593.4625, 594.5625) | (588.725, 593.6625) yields 0.653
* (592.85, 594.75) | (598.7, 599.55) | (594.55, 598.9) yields 0.068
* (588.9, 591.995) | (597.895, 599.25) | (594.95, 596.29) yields -0.115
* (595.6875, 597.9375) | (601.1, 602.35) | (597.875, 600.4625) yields 0.014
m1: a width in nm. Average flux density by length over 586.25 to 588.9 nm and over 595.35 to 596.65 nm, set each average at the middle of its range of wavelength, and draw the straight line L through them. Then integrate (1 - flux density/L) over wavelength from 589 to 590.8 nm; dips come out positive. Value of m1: 0.685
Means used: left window 16.4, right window 18.1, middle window 10.4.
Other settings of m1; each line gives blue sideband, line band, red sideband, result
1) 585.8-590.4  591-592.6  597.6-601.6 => -0.012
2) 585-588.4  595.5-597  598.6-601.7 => 0.089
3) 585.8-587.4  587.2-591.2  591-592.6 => 0.981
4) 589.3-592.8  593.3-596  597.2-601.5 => -0.294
